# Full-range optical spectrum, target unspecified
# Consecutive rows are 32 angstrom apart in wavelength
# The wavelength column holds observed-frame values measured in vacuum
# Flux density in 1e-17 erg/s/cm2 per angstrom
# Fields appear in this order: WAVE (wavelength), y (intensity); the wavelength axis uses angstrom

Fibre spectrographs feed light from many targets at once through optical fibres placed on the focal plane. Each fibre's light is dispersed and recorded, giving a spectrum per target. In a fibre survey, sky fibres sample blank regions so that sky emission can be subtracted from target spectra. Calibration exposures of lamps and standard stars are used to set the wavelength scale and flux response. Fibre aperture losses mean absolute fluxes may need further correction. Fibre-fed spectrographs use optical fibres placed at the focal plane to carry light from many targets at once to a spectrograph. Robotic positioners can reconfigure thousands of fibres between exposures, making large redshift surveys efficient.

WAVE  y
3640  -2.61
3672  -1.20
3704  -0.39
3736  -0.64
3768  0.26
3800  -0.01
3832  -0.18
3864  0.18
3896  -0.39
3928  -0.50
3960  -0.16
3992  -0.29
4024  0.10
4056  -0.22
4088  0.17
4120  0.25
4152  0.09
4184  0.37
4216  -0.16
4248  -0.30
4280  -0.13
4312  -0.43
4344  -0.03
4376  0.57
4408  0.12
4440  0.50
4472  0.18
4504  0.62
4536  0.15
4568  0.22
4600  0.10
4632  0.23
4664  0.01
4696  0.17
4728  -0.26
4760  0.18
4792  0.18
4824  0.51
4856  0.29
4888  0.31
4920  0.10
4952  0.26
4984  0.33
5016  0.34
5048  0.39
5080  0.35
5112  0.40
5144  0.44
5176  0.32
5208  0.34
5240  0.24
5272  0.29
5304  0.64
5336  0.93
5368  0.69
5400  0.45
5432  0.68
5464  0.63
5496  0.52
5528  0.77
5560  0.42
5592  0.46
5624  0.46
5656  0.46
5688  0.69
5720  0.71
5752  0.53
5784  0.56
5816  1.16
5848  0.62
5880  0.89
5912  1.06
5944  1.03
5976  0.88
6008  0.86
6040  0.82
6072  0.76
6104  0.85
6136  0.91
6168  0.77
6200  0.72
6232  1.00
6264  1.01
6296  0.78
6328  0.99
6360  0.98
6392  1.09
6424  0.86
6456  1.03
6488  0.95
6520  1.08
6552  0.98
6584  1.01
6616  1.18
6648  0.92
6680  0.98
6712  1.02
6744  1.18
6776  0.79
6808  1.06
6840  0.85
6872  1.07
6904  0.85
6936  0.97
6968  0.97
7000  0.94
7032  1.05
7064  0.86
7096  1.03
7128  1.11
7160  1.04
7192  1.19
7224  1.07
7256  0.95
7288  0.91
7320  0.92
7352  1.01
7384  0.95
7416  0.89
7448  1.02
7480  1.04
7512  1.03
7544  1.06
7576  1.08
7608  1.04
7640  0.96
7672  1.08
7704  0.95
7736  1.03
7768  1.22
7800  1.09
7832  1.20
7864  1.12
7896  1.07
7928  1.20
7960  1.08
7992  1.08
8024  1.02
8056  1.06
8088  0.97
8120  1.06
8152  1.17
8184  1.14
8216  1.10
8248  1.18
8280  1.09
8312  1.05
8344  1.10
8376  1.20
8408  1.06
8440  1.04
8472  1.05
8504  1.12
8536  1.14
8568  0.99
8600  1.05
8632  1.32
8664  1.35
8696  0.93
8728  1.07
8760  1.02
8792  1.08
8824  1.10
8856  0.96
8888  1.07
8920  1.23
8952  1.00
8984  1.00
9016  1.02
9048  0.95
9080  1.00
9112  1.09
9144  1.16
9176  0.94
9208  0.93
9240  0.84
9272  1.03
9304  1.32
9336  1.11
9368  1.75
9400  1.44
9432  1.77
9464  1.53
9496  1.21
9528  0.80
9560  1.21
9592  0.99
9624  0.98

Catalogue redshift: 0.43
